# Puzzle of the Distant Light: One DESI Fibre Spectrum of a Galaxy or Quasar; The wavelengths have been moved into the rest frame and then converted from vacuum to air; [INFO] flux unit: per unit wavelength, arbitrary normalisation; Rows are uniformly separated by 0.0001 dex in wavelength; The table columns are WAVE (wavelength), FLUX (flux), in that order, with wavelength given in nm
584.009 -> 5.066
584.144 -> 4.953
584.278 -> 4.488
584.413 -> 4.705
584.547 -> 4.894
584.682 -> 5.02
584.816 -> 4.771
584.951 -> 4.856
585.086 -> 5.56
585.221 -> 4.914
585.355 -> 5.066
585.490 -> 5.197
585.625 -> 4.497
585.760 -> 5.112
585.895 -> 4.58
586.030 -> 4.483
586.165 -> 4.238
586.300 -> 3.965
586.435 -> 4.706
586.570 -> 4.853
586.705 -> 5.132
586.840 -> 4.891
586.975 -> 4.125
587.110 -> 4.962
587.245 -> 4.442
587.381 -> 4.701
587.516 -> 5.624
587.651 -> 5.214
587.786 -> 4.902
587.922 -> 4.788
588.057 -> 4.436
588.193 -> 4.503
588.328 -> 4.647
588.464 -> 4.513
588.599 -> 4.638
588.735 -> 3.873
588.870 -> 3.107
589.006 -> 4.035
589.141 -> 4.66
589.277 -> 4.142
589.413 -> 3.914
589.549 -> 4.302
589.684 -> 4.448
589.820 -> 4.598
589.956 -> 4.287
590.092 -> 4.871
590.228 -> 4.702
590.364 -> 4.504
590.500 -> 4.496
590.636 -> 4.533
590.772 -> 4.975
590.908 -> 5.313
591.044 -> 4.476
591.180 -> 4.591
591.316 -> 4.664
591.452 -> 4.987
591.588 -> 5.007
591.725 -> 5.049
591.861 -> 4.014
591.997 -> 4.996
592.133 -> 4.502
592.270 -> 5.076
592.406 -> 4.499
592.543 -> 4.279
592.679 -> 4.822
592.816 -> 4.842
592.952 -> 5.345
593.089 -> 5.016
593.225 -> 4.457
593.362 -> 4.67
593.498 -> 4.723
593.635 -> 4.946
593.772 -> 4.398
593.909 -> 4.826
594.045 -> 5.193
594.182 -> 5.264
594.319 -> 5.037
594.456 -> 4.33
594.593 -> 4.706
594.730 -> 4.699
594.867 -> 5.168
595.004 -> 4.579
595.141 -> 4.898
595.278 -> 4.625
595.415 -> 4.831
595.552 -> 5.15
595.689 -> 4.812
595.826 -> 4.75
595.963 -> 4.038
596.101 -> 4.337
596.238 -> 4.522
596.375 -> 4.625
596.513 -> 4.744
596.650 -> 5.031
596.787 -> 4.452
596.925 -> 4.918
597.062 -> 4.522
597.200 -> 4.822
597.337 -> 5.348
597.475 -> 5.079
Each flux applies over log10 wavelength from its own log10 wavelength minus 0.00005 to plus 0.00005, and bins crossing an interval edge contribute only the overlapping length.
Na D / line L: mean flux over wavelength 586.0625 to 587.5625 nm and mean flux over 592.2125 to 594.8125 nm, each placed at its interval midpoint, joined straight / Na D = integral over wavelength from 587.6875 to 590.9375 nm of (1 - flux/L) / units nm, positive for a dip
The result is 0.178 nm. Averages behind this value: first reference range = 4.68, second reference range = 4.8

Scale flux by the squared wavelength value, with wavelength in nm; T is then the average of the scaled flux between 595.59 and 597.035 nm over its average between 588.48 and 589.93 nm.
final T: 1.13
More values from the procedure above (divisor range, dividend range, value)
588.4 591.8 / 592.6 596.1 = 1.08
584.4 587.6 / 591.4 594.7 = 1.02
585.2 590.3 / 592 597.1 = 1.06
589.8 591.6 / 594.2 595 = 1.03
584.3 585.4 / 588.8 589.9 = 0.85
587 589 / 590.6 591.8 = 1.07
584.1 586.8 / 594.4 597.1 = 1.01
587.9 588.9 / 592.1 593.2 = 1.12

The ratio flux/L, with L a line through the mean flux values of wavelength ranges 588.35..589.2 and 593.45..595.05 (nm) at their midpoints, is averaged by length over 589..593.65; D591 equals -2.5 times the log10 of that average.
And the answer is -0.04 mag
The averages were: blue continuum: 4.16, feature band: 4.66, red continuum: 4.82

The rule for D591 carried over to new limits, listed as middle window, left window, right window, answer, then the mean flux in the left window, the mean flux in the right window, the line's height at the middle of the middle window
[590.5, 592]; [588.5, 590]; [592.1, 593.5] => -0.060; 4.19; 4.76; 4.51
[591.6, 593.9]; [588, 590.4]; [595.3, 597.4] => -0.048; 4.34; 4.72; 4.53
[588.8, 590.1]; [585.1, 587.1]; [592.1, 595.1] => 0.133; 4.73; 4.79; 4.76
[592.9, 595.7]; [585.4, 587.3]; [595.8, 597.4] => -0.039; 4.66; 4.67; 4.67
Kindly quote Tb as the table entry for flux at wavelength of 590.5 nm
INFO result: 4.496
